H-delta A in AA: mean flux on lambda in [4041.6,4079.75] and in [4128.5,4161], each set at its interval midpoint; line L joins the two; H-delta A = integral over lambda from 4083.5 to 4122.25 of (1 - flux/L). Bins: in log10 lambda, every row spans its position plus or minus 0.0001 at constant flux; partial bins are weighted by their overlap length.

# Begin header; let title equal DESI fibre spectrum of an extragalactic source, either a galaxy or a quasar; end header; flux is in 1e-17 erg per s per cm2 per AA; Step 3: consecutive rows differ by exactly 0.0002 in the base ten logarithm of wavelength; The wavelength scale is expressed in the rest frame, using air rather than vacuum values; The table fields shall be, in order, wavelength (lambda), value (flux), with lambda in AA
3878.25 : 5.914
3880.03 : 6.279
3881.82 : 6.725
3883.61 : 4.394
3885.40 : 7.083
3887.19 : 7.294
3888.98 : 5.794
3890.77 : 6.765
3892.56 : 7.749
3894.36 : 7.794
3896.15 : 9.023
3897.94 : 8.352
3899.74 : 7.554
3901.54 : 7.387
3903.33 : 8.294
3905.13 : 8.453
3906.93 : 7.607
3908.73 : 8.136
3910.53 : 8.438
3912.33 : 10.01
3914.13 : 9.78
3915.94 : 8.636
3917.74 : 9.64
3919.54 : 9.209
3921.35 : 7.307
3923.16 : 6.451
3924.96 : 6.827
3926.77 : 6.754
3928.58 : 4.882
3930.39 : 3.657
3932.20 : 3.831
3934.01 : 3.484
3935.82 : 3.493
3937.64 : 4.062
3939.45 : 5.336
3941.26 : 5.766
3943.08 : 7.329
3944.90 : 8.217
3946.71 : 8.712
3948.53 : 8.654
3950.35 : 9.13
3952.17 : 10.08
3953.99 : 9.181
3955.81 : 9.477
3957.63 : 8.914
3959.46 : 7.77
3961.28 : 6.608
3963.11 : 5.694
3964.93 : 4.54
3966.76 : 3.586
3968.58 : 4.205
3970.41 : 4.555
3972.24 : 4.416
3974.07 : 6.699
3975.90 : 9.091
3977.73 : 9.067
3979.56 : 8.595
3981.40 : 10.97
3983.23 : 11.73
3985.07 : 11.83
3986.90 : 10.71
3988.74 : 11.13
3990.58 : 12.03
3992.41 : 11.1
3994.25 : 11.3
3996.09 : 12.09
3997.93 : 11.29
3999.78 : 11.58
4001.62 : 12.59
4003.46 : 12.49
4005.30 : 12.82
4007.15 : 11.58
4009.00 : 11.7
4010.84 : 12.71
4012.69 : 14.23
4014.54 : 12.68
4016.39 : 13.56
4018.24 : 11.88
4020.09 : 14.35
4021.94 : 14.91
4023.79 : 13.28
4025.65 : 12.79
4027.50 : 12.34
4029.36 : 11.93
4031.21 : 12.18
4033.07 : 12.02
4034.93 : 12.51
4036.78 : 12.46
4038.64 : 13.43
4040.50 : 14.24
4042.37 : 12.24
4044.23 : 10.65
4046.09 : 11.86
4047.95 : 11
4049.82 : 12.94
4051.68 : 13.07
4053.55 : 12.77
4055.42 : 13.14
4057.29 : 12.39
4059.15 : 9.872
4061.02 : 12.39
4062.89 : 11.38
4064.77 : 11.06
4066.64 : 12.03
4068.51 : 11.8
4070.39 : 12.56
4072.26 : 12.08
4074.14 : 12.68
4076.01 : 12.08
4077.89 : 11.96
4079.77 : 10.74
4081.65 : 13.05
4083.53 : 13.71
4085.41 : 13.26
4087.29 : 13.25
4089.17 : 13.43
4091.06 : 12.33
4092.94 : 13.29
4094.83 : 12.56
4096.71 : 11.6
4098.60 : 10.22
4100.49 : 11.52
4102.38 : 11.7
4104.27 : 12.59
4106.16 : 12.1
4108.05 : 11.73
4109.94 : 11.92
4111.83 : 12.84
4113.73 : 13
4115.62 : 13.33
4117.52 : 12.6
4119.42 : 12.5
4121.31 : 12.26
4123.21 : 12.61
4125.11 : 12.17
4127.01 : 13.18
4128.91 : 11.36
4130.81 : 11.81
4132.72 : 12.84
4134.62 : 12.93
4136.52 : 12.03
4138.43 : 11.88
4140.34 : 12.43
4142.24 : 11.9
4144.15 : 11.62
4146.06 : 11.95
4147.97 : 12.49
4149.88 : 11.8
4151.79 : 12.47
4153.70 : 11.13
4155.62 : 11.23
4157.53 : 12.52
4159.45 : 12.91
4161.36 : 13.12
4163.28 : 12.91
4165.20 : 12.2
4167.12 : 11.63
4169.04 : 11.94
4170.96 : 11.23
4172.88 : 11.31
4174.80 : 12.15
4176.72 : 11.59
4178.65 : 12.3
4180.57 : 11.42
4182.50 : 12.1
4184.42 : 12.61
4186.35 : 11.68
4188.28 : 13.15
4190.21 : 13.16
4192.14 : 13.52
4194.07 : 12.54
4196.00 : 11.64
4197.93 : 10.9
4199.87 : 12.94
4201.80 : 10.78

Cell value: -1.3 AA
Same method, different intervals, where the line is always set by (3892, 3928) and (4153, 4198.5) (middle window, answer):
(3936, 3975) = 9.15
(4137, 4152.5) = -0.52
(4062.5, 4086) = -3.48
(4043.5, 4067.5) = -3.65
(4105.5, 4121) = -1.80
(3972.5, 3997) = -2.76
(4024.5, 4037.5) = -3.10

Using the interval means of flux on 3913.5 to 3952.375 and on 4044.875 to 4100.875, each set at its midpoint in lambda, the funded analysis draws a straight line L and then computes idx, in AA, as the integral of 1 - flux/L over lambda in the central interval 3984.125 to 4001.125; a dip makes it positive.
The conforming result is -4.4 AA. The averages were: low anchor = 6.8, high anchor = 12.2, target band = 11.5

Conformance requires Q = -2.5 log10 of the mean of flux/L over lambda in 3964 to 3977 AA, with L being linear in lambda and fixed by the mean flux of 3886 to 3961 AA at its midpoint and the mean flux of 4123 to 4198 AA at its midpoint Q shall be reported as 0.49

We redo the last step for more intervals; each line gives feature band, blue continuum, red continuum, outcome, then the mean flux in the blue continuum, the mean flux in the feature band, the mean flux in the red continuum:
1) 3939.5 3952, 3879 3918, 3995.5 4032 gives 0.23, 7.75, 7.91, 12.7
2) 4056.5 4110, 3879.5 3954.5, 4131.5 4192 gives -0.15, 7.22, 12.1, 12.2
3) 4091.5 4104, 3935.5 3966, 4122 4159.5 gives -0.08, 7.29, 11.9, 12.1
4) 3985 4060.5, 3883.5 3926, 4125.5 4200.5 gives -0.25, 7.89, 12.3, 12.2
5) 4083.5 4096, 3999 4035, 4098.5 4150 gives -0.06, 12.7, 13.1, 12.2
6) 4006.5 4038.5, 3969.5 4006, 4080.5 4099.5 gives -0.16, 10.3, 12.8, 12.7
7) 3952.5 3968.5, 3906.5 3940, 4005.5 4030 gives 0.29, 6.71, 6.94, 12.9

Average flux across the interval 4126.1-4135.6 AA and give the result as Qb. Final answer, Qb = 12.4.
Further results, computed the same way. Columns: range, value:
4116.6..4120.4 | 12.6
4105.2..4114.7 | 12.3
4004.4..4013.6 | 12.6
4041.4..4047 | 11.6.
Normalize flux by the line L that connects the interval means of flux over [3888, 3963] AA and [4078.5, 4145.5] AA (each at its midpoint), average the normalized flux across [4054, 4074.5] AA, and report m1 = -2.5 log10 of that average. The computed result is -0.08 mag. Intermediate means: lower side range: 7.41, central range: 11.9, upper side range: 12.3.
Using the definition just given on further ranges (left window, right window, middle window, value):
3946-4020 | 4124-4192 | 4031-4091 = -0.14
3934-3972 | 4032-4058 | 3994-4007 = -0.24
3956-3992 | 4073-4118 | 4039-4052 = -0.16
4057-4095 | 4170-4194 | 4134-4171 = 0.01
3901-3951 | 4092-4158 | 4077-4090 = -0.15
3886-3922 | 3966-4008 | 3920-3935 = 0.49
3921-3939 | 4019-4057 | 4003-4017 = -0.19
